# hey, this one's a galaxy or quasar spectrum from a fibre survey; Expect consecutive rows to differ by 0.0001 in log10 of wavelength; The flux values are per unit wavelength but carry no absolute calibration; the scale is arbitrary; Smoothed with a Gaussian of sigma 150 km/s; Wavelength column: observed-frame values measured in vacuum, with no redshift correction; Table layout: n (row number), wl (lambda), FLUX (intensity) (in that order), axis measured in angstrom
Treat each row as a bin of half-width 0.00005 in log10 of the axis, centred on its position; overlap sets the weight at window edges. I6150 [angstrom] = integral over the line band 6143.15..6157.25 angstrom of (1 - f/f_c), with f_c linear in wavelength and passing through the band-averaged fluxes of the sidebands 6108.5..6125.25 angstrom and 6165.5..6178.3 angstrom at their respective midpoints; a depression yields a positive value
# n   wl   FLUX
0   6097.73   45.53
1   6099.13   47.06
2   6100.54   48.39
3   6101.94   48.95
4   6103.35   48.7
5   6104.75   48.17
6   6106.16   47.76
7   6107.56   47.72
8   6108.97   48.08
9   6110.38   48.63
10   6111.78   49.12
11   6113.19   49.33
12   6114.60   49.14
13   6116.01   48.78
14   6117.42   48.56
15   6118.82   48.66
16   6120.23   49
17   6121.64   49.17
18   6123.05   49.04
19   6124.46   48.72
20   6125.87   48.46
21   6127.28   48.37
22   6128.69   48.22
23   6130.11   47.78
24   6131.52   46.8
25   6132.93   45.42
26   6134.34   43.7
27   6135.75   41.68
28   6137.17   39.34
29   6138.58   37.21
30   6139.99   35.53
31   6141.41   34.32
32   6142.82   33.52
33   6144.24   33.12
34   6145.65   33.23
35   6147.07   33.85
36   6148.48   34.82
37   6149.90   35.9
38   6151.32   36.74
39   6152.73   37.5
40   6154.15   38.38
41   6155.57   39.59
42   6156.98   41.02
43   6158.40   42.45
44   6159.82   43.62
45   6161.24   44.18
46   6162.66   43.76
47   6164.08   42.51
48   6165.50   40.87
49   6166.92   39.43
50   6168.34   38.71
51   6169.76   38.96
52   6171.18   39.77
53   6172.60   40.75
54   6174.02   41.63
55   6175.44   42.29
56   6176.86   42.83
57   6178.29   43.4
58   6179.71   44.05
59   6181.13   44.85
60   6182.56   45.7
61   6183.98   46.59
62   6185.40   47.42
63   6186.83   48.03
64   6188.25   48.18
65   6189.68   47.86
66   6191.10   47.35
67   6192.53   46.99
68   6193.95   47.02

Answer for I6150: 2.47 angstrom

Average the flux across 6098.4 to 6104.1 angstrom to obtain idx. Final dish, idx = 48.3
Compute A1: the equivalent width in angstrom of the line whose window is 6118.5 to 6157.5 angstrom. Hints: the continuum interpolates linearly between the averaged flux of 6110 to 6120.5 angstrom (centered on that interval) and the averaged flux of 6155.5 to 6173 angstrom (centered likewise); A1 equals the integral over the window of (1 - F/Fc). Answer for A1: 3.6 angstrom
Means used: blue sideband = 48.9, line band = 41.3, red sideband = 41.3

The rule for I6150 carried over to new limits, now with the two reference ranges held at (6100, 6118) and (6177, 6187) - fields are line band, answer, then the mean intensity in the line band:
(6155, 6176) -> 2.19 angstrom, 41.3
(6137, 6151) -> 3.60 angstrom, 35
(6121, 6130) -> -0.14 angstrom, 48.6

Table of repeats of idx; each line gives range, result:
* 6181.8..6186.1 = 46.6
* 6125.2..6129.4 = 48.3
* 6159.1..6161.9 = 43.8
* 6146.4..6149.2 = 34.4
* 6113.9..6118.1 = 48.8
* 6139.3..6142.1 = 34.8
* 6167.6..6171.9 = 39.2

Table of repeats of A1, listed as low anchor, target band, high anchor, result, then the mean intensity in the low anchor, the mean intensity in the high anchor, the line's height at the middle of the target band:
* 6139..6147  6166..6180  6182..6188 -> 0.7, 34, 47.1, 43.4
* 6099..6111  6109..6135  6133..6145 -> -3.2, 48.2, 37.7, 43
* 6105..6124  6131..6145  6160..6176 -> 2.0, 48.7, 41.2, 45.4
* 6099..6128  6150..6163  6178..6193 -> 1.9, 48.6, 46.5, 47.3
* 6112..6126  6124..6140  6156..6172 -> 0.8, 48.9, 41.4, 46.7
